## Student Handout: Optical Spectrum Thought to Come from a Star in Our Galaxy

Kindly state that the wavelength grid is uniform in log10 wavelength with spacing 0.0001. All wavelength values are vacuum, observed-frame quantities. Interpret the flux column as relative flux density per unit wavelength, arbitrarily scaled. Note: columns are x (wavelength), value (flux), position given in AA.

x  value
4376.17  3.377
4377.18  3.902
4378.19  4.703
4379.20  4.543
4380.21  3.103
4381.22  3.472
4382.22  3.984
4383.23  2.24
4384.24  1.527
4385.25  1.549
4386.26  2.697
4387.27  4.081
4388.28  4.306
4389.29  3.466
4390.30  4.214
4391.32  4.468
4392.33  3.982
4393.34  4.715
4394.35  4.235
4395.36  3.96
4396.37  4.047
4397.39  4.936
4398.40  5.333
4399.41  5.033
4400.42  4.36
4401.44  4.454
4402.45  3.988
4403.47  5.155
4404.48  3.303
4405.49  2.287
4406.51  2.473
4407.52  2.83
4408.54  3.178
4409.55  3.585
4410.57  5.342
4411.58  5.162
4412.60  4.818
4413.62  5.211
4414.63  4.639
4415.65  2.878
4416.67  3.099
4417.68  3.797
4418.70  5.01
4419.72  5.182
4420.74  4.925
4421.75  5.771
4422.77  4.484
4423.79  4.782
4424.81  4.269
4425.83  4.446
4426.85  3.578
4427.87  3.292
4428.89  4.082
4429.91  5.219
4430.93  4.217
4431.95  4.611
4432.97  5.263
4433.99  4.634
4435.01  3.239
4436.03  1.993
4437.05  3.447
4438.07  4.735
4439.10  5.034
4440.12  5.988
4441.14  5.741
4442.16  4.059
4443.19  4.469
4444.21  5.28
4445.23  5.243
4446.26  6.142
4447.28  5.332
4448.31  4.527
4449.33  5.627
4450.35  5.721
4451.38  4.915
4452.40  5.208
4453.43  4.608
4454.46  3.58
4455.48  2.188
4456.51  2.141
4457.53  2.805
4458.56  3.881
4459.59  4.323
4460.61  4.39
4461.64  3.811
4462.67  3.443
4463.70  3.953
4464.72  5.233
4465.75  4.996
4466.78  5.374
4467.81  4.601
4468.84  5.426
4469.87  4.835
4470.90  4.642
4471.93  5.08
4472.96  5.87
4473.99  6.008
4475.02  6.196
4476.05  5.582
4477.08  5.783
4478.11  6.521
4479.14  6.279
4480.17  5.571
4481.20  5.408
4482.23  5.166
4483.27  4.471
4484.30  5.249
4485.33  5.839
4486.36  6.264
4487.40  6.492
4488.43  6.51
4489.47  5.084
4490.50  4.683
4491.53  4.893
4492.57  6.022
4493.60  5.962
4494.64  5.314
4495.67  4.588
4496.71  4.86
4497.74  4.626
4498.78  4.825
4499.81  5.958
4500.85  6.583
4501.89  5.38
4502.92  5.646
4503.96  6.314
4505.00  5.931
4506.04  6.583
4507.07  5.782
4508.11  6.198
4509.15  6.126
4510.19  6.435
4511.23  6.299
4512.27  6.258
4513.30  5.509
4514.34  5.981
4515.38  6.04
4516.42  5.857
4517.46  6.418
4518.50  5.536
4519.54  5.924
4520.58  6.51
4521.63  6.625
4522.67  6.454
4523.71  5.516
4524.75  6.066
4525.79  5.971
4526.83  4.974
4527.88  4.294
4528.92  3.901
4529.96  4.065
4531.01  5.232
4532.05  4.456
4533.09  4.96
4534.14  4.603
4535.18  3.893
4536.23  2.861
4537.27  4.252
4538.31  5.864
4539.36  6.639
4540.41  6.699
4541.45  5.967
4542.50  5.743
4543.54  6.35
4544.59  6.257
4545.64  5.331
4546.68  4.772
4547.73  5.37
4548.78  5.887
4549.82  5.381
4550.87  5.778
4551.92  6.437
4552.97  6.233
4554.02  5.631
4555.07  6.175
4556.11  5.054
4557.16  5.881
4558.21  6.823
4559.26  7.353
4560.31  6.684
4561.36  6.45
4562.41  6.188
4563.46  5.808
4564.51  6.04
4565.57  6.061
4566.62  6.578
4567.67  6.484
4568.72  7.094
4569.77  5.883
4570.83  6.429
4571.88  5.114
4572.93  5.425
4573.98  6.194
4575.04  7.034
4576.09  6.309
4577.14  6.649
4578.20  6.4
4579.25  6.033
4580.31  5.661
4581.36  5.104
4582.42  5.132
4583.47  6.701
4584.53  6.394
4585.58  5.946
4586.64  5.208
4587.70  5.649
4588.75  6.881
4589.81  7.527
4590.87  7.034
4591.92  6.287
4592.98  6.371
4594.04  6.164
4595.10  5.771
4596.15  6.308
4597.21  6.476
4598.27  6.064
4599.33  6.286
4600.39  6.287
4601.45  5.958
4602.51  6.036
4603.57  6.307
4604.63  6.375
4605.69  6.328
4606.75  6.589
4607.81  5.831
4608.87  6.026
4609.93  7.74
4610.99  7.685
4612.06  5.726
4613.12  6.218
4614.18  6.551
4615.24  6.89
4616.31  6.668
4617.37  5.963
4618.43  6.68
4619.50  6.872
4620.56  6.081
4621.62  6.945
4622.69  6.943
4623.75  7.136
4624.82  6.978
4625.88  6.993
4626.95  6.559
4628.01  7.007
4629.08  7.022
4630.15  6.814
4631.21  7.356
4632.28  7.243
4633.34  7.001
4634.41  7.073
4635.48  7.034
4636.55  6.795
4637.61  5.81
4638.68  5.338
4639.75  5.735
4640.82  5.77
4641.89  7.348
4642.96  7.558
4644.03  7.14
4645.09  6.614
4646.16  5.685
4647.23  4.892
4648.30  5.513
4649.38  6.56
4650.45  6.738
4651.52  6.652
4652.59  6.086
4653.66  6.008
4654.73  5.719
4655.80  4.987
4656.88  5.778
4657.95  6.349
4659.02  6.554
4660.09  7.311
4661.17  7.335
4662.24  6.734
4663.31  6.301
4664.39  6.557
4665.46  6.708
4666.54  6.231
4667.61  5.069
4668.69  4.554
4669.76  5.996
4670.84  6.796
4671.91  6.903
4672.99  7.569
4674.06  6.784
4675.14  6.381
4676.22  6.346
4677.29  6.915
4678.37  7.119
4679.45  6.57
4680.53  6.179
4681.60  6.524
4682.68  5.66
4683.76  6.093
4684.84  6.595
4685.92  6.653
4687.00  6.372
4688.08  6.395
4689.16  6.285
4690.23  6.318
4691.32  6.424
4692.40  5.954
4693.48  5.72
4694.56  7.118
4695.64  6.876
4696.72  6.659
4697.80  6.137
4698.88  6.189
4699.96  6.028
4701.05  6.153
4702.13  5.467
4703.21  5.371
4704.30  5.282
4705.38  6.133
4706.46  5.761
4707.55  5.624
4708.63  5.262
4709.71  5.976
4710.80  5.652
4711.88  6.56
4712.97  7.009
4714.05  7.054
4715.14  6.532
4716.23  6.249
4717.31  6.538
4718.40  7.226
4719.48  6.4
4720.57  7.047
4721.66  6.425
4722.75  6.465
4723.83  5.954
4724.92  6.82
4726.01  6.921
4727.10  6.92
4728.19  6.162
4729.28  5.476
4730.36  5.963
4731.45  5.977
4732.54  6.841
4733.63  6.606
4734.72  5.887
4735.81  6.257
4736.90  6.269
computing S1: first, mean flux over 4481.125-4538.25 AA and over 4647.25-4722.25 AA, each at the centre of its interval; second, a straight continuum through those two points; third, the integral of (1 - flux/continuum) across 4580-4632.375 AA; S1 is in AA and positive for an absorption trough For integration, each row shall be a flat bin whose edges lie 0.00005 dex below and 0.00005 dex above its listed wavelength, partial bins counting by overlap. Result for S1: -4.6 AA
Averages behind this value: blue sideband 5.49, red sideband 6.29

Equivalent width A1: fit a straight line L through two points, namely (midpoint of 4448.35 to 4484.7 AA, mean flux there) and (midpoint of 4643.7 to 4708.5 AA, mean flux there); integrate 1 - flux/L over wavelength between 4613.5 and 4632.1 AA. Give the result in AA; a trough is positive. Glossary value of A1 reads -2.87 AA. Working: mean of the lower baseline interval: 4.82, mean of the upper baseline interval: 6.25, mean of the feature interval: 6.8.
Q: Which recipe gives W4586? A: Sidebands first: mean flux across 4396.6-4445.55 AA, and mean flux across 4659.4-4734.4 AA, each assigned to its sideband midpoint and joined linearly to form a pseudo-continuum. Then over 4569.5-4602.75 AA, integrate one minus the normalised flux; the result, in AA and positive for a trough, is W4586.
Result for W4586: -3.63 AA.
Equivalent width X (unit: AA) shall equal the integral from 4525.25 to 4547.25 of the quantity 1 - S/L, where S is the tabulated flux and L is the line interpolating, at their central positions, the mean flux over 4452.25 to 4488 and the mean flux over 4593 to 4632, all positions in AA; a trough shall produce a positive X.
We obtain 2.2 AA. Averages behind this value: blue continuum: 4.89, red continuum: 6.55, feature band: 5.1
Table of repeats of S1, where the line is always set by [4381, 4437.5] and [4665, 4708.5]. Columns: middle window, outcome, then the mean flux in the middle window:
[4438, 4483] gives -4.7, 4.9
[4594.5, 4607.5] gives -1.6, 6.23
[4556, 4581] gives -4.5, 6.25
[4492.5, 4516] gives -4.9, 5.79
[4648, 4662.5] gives -0.8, 6.31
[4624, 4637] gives -2.7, 6.99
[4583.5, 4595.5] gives -1.9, 6.31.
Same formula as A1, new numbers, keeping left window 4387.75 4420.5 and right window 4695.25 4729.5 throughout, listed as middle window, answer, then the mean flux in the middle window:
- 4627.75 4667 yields -4.3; 6.46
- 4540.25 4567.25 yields -4.4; 6.03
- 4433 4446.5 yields -0.6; 4.61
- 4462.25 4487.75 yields -3.9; 5.37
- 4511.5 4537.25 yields -1.7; 5.32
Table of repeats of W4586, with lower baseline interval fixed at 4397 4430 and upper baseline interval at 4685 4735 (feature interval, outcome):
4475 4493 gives -3.5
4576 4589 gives -1.4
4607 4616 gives -1.6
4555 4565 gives -1.9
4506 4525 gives -4.4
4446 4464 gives 1.2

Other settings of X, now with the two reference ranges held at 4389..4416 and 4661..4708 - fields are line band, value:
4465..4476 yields -1.5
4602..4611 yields -1.2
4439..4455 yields -2.1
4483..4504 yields -2.8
